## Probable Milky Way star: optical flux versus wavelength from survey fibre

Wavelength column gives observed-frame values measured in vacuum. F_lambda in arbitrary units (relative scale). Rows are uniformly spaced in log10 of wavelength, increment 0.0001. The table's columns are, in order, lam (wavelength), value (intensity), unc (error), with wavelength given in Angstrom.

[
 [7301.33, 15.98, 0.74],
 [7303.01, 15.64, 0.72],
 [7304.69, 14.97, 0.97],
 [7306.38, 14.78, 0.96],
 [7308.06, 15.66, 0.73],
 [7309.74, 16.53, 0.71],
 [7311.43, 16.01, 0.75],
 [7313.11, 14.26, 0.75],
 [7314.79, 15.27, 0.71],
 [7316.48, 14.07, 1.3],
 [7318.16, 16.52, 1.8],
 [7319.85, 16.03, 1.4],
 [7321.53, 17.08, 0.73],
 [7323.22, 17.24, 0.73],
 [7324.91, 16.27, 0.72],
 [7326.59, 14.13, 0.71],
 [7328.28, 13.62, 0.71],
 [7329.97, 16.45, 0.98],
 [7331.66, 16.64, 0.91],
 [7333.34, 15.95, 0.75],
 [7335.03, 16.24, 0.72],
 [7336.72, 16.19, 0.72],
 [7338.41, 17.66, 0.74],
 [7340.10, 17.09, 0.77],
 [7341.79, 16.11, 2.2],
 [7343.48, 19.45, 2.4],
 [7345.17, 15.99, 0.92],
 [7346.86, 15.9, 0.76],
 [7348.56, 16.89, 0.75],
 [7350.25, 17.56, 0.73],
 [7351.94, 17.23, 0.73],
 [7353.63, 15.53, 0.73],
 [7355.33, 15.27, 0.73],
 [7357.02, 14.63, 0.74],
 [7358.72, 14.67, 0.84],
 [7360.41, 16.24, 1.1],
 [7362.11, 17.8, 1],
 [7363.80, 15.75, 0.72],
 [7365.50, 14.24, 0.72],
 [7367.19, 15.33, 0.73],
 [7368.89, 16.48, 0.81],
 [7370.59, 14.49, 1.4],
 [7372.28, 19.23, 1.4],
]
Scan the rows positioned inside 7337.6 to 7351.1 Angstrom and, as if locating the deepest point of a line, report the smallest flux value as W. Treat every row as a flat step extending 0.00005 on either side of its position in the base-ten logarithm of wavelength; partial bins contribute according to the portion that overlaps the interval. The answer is 15.9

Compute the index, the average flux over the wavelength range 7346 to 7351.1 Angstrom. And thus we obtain 16.8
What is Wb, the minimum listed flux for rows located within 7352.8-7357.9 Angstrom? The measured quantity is 14.63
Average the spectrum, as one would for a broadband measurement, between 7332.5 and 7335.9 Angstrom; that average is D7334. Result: 16.1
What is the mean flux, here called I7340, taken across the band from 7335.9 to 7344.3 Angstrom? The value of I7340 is 17.3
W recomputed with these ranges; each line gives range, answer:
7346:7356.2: 15.27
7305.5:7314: 14.26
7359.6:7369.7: 14.24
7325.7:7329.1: 13.62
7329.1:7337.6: 15.95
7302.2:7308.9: 14.78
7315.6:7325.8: 14.07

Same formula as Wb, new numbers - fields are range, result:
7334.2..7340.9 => 16.19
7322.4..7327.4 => 14.13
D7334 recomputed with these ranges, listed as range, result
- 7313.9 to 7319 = 15.3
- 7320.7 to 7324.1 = 17.1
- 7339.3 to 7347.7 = 16.9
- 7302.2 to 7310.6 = 15.5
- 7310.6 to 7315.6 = 15.2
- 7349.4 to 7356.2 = 16.4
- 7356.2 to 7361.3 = 15.2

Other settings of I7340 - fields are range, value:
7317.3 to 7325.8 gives 16.6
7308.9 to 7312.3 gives 16.2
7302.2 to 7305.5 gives 15.3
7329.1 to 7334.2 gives 16.3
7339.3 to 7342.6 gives 16.6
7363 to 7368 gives 15.1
